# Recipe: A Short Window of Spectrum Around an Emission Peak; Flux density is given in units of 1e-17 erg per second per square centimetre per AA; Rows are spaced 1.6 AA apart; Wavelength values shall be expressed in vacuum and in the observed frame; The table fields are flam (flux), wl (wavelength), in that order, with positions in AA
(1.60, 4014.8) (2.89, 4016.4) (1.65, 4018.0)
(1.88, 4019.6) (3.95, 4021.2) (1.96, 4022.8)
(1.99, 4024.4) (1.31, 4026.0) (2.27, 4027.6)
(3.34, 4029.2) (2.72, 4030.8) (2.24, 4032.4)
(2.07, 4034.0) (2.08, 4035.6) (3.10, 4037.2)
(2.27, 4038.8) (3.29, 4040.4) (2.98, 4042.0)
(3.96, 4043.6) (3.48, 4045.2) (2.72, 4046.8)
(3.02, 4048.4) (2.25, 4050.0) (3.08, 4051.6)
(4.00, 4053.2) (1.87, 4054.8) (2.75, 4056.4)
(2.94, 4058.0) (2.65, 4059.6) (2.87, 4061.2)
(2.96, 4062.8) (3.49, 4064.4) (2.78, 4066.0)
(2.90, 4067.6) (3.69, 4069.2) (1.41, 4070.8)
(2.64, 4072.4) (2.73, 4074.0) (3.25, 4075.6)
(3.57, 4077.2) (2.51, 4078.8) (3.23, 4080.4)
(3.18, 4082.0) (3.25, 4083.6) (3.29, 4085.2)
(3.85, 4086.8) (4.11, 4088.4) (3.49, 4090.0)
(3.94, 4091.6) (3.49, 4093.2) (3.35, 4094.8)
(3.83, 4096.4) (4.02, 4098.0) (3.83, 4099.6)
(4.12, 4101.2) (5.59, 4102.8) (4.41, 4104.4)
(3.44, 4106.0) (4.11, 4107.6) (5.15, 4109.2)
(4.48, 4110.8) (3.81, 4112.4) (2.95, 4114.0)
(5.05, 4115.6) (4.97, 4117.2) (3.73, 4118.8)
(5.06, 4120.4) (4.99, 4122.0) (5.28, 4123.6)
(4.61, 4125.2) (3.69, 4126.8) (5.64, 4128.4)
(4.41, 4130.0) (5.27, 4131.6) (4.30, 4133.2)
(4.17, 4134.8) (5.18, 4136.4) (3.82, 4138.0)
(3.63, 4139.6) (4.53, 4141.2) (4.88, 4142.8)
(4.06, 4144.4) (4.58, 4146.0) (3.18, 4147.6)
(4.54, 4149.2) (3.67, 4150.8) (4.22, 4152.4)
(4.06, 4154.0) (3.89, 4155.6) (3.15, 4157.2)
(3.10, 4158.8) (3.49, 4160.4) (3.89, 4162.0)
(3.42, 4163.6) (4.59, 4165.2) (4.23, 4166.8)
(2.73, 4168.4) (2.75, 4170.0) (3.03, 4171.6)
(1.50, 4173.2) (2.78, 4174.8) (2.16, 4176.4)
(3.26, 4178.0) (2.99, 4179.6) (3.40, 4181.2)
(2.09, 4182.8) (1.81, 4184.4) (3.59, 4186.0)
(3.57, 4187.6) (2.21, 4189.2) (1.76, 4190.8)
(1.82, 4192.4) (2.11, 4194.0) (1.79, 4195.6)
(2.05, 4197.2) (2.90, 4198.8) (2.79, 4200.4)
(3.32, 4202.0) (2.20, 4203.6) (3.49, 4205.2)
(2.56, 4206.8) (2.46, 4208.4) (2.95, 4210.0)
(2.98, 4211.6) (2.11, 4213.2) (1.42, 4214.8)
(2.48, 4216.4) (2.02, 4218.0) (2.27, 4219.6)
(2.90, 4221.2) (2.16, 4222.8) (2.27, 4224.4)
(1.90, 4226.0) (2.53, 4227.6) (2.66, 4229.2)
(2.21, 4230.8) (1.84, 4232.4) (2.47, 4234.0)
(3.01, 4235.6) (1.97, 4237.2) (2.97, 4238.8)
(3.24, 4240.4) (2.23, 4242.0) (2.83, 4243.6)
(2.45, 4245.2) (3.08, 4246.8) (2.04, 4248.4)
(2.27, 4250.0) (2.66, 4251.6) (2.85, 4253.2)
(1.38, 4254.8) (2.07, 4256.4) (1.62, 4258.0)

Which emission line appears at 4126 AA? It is C III] 1909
